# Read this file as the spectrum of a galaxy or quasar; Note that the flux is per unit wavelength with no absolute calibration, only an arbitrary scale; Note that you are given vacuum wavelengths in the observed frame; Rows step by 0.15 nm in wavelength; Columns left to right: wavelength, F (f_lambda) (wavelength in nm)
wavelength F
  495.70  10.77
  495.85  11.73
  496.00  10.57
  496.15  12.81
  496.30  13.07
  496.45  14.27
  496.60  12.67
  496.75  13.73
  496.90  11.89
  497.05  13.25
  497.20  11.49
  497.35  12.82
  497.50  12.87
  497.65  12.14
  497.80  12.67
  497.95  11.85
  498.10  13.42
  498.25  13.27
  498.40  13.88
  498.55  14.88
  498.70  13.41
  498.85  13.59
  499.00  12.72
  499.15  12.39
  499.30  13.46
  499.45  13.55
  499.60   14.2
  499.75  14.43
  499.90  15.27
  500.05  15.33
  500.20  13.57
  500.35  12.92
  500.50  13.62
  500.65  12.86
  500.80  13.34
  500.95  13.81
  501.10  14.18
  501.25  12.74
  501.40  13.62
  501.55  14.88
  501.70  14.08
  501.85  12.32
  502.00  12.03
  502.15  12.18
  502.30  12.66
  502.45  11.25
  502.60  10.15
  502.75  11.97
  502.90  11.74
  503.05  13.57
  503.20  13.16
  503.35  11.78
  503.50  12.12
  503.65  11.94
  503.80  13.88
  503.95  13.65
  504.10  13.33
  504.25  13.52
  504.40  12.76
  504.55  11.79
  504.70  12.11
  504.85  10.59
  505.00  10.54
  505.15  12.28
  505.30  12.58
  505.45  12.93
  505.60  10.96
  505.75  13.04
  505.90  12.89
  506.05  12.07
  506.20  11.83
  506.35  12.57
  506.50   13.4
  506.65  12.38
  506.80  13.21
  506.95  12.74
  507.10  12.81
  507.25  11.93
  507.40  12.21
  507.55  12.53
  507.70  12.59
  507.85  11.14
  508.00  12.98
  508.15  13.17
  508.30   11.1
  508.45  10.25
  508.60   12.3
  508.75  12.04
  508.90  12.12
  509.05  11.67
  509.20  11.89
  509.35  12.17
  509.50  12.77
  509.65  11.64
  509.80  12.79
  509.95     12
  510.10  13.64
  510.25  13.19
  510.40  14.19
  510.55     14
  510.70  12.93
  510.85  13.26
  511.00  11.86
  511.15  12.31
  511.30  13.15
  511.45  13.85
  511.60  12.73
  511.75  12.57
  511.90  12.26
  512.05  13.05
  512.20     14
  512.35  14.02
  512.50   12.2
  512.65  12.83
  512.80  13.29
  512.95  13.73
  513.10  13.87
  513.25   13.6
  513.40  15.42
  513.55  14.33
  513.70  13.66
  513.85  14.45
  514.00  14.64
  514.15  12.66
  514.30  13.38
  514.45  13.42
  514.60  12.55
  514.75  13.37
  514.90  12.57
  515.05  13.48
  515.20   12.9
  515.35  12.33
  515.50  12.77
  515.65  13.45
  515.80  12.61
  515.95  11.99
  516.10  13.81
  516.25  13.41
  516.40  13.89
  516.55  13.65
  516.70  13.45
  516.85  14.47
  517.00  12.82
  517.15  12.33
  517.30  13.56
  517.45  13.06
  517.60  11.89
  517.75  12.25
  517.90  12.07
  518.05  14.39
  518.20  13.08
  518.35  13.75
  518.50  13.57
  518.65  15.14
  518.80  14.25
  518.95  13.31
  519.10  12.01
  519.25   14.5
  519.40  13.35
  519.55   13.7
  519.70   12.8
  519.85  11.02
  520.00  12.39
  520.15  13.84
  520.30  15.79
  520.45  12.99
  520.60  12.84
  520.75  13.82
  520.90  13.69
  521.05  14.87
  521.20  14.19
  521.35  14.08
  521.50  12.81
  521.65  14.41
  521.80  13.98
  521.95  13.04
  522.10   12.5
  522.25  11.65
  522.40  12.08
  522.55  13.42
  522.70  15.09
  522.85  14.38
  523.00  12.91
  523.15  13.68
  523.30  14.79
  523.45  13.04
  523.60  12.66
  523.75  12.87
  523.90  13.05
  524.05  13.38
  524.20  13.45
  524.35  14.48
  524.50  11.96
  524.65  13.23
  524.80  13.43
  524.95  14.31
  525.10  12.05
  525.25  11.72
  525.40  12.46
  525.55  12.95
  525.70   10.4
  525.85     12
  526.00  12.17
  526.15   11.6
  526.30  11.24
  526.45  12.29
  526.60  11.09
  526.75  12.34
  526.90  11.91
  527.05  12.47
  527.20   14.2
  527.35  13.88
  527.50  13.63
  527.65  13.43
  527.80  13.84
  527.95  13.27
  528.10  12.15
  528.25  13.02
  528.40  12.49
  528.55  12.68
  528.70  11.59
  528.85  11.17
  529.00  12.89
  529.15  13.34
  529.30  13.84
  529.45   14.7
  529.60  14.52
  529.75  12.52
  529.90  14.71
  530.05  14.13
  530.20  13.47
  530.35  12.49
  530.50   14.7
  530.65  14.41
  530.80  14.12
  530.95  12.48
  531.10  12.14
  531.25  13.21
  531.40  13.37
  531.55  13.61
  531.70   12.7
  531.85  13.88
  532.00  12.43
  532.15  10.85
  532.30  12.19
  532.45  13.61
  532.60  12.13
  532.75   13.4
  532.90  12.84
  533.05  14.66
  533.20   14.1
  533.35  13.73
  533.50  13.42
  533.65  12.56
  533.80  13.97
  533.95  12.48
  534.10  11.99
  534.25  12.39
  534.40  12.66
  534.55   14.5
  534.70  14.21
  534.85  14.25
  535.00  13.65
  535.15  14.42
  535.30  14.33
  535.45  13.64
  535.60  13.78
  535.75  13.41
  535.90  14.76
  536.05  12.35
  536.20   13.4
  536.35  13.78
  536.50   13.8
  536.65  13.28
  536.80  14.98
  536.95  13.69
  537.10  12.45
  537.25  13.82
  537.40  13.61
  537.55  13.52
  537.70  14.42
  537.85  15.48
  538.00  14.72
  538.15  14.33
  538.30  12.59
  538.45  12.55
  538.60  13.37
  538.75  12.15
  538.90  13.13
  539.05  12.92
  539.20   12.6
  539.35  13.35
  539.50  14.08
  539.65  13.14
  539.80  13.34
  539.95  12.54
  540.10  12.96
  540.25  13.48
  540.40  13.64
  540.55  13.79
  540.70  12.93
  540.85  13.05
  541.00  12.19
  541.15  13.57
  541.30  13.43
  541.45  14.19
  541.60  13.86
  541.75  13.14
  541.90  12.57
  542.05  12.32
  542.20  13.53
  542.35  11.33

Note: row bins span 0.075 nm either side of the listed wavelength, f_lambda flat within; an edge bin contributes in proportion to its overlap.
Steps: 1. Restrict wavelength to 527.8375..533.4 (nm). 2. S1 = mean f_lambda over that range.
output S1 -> 13.2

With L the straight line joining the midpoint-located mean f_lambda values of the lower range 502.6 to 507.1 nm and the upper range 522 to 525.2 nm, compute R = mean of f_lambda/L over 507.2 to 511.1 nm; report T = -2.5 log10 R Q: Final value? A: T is 0.02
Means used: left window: 12.4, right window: 13.2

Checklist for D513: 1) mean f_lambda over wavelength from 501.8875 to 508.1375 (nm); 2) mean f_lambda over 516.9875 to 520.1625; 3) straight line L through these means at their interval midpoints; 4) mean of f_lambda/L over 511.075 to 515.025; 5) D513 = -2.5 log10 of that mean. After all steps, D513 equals -0.05 mag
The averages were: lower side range 12.3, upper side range 13.1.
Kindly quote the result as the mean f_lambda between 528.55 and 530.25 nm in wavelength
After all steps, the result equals 13.3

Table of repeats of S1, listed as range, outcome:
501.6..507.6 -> 12.4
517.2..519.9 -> 13.2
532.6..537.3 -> 13.5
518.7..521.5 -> 13.5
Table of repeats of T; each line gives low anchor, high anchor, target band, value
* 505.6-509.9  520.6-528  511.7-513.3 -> -0.06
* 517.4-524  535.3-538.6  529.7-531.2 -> 0.01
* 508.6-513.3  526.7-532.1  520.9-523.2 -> -0.04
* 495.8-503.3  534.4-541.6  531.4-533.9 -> 0.03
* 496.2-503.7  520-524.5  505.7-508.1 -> 0.06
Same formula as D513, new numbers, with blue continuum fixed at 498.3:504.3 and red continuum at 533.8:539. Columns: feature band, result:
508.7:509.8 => 0.102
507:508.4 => 0.087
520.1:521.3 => -0.047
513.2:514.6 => -0.043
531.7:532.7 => 0.082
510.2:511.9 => 0.021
